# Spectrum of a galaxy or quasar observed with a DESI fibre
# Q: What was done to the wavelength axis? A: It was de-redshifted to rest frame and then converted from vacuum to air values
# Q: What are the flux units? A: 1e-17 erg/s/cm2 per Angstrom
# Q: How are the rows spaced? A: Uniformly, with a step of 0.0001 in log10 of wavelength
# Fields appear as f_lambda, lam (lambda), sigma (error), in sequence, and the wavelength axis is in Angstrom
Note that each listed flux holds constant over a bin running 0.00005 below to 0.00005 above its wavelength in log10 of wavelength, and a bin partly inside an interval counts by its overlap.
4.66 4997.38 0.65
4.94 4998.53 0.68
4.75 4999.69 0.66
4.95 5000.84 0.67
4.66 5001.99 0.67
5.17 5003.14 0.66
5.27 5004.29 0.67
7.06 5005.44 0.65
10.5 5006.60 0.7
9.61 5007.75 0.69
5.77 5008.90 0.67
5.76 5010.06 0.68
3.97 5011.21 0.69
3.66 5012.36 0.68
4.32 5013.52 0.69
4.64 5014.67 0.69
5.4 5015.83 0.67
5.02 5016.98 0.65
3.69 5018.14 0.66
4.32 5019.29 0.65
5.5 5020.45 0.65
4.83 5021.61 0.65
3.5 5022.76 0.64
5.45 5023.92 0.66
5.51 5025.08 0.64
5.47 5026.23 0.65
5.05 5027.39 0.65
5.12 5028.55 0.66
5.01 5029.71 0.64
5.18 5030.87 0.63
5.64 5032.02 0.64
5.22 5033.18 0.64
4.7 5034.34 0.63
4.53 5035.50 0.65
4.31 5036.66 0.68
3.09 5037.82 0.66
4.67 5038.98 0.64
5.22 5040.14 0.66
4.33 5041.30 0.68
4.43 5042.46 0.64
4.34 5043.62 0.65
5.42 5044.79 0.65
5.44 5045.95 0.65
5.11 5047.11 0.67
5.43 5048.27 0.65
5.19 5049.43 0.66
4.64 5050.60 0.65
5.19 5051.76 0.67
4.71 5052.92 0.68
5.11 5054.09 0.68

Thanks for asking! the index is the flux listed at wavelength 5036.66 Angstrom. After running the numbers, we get 4.31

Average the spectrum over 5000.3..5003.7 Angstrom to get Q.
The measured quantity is 4.93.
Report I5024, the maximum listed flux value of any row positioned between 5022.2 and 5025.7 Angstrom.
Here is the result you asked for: 5.51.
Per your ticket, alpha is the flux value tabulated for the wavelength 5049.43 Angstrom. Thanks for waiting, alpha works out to 5.19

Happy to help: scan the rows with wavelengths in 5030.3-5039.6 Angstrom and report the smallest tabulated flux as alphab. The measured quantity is 3.09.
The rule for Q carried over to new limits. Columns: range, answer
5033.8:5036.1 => 4.61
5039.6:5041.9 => 4.77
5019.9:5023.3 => 4.62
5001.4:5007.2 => 6.55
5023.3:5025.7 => 5.45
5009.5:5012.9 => 4.48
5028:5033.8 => 5.23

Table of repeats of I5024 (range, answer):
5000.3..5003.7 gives 5.17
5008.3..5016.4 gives 5.77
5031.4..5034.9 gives 5.64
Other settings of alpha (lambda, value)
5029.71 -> 5.01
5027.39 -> 5.05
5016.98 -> 5.02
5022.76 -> 3.5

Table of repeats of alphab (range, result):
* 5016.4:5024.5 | 3.5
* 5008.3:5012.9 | 3.66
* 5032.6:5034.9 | 4.7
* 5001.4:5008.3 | 4.66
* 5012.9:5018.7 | 3.69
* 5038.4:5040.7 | 4.67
